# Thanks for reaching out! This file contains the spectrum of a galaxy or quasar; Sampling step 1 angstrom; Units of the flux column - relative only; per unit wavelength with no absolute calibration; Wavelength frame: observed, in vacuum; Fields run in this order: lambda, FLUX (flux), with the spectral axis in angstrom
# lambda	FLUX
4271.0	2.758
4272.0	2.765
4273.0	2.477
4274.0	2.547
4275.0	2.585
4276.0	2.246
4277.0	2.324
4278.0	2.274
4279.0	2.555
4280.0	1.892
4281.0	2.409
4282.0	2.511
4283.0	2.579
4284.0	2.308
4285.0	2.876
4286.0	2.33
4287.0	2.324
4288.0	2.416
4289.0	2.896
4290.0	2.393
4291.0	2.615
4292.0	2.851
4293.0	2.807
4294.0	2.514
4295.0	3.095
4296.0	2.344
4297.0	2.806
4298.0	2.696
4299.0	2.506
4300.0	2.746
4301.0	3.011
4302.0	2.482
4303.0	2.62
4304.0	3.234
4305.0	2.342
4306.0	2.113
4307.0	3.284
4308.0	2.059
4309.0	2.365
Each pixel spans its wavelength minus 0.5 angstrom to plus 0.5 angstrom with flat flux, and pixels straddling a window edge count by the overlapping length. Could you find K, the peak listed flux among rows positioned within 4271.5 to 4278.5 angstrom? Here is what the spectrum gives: 2.765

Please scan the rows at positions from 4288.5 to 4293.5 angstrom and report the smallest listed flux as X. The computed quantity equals 2.393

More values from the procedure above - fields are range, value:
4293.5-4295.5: 2.514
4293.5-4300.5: 2.344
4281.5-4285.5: 2.308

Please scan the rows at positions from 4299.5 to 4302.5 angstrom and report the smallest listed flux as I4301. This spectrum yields 2.482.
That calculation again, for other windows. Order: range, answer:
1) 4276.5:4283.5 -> 1.892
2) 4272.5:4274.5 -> 2.477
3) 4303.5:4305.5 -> 2.342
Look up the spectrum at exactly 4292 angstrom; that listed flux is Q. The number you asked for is 2.851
